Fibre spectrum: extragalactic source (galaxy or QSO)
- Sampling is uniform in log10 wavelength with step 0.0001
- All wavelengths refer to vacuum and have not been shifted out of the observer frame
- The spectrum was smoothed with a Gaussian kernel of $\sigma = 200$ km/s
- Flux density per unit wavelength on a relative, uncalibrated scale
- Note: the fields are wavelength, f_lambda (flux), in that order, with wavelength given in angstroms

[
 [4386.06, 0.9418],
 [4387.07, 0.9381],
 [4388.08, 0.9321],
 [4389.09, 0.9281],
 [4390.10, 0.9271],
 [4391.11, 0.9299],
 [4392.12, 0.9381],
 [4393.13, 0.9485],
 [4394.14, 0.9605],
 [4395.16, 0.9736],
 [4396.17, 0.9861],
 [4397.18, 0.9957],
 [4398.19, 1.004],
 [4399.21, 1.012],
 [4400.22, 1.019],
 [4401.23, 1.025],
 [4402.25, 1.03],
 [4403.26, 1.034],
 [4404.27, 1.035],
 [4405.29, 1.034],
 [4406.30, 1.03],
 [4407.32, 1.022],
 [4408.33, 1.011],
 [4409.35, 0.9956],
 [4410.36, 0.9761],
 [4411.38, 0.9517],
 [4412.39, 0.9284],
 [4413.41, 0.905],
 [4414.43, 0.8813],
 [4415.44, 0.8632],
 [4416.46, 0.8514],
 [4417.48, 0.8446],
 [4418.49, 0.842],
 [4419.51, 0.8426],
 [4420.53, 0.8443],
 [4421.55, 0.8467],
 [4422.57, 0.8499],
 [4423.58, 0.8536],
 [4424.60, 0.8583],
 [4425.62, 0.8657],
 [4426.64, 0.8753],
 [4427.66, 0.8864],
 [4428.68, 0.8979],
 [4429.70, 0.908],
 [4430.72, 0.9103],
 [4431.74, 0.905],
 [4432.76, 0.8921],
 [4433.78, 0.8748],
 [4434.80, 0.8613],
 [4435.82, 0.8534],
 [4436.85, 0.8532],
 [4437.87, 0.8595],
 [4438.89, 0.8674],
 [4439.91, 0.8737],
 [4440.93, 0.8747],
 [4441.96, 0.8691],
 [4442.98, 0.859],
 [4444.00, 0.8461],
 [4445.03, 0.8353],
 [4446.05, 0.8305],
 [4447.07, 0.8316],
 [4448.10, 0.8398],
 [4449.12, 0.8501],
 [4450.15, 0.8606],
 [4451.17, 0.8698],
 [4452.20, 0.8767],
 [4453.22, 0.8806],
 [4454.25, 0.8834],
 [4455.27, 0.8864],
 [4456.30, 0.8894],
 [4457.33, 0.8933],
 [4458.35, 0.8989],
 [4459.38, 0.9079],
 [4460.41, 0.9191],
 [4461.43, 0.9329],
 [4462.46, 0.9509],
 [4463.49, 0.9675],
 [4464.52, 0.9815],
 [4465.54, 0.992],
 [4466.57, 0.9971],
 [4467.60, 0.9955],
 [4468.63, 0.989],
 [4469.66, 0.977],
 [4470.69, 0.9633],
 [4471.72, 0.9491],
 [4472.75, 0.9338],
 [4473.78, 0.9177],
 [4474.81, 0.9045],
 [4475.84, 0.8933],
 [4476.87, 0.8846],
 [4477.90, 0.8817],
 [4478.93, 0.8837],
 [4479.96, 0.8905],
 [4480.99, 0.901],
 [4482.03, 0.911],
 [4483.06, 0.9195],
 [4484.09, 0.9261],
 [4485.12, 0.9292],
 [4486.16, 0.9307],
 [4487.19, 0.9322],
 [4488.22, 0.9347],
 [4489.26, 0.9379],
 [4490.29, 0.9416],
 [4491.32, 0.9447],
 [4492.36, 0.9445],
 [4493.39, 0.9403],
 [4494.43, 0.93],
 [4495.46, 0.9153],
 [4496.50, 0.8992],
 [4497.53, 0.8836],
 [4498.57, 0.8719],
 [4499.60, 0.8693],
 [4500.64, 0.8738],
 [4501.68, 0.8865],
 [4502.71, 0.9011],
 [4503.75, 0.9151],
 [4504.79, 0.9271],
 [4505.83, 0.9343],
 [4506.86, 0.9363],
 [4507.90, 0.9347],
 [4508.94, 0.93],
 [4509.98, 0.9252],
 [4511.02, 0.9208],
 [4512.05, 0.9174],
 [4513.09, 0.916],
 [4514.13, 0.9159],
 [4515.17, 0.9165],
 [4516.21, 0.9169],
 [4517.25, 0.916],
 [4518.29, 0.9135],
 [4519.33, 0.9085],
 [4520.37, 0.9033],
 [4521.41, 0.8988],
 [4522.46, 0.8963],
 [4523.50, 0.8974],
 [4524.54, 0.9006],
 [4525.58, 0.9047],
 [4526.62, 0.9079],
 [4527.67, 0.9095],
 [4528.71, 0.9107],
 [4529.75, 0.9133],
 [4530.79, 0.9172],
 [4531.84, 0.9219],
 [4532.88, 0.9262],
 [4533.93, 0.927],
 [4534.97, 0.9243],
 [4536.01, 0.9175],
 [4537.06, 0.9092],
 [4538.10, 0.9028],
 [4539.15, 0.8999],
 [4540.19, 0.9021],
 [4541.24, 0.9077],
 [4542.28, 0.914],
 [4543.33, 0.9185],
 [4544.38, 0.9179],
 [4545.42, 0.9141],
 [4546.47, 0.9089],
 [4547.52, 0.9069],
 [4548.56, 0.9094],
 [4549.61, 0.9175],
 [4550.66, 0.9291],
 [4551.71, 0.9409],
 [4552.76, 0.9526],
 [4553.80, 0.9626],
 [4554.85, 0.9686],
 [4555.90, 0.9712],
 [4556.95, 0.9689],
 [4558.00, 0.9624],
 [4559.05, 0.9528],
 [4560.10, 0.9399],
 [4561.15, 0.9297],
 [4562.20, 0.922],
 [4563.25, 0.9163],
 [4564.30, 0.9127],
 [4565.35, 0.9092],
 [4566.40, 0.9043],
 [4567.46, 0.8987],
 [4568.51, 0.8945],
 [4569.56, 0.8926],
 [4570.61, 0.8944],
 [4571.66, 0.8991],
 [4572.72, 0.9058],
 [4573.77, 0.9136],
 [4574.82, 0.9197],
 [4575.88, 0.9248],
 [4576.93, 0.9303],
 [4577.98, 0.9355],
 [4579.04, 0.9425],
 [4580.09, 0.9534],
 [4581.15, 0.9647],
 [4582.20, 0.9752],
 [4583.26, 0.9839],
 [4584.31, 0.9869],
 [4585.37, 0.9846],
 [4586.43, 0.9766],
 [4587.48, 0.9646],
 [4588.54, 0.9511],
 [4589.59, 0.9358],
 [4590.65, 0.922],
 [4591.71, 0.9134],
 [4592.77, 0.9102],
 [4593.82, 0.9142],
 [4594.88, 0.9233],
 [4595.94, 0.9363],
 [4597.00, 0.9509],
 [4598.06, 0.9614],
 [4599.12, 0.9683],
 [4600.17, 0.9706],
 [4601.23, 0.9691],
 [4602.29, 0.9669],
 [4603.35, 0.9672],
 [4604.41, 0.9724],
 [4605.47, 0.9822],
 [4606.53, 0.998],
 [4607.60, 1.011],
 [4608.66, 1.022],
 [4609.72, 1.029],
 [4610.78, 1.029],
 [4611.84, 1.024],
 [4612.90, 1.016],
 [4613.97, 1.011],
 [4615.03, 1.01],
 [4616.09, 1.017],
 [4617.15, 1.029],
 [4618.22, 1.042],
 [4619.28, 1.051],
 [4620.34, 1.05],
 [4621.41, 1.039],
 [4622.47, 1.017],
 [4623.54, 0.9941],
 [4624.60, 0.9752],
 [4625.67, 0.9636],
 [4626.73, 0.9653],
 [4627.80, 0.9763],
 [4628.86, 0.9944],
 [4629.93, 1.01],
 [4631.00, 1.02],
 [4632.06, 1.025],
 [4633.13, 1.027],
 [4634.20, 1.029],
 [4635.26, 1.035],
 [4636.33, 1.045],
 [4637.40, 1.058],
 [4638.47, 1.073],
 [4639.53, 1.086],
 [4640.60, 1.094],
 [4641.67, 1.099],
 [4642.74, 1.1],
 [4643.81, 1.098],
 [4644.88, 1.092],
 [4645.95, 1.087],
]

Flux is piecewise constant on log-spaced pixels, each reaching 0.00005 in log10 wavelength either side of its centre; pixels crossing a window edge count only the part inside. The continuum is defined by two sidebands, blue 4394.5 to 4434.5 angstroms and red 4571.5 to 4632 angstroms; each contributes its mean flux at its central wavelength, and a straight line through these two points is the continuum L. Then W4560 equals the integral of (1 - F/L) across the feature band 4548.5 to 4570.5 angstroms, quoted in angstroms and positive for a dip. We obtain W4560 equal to 0.8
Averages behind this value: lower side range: 0.932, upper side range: 0.976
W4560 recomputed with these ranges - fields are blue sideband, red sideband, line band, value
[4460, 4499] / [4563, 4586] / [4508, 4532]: 0.5 angstroms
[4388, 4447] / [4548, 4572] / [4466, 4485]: -0.2 angstroms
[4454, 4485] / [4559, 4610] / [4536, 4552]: 0.4 angstroms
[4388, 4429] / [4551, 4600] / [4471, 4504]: 0.9 angstroms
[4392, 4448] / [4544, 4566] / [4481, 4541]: 0.8 angstroms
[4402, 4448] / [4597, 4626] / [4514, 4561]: 2.0 angstroms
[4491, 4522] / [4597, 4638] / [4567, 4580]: 0.7 angstroms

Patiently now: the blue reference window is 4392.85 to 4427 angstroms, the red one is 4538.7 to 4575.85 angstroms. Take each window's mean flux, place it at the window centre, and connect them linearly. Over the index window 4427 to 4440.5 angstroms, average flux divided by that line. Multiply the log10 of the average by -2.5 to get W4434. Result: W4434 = 0.07 mag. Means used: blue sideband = 0.941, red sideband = 0.922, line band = 0.88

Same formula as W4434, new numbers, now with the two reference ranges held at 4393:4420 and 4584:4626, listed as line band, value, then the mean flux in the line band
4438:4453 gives 0.13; 0.857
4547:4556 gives 0.04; 0.939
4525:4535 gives 0.07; 0.916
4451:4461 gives 0.09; 0.892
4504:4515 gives 0.06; 0.925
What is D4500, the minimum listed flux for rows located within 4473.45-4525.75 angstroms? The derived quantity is 0.8693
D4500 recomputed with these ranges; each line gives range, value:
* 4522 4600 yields 0.8926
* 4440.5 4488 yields 0.8305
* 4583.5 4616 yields 0.9102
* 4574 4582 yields 0.9197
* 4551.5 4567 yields 0.9043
